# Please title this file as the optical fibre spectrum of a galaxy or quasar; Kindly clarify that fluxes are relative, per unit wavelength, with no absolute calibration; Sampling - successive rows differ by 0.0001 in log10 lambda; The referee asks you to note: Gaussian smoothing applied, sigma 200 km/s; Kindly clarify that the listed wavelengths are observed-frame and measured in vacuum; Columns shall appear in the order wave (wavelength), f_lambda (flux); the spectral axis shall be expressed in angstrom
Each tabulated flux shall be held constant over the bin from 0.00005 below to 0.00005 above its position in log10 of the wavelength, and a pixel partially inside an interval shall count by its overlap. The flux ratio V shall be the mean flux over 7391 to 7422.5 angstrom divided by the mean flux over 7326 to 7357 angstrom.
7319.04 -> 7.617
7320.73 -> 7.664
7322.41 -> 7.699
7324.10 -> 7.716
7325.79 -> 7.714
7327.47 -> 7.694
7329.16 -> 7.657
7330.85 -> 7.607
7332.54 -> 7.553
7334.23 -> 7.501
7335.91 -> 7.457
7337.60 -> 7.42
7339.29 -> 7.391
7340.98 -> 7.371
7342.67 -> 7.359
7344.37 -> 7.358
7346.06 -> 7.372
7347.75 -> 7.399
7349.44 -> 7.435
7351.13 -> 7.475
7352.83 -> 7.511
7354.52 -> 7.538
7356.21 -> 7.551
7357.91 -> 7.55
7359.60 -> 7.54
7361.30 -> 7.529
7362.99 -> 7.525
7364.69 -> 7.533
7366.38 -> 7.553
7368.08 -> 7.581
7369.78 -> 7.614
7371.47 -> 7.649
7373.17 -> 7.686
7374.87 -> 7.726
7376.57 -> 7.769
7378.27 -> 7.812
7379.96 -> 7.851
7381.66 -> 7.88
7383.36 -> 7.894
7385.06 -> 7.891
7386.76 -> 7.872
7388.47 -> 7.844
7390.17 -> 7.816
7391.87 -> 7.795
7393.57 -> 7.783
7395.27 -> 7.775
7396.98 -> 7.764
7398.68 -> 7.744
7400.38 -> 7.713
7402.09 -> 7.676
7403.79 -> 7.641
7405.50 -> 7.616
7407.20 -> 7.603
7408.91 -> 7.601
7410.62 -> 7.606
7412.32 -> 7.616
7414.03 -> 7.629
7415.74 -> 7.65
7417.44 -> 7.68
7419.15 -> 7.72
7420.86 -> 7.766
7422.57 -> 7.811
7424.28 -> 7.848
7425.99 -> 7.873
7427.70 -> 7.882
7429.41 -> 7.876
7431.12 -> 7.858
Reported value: 1.03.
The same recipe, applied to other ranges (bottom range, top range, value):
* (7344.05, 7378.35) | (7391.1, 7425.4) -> 1.02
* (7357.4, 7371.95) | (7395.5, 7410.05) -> 1.01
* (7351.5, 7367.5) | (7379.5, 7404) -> 1.04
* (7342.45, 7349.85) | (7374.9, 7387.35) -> 1.06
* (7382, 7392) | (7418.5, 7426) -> 0.99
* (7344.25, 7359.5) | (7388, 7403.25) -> 1.04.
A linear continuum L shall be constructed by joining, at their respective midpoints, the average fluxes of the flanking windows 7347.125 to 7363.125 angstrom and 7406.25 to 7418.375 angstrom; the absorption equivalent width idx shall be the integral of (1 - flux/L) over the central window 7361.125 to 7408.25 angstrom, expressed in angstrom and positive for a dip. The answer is -0.9 angstrom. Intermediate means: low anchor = 7.51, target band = 7.72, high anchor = 7.63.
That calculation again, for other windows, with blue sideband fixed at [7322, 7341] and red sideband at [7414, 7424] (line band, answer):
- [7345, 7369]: 0.3 angstrom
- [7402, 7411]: 0.1 angstrom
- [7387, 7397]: -0.2 angstrom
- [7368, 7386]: -0.3 angstrom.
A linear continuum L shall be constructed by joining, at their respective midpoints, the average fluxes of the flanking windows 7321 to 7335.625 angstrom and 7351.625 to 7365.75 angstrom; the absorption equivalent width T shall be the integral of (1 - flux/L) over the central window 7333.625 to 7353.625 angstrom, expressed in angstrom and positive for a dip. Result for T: 0.4 angstrom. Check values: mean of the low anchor 7.64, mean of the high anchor 7.53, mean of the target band 7.42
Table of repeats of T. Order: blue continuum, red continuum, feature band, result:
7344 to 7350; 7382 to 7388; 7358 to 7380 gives 0.11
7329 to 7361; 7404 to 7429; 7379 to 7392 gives -0.43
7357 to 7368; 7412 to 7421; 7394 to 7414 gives -0.07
